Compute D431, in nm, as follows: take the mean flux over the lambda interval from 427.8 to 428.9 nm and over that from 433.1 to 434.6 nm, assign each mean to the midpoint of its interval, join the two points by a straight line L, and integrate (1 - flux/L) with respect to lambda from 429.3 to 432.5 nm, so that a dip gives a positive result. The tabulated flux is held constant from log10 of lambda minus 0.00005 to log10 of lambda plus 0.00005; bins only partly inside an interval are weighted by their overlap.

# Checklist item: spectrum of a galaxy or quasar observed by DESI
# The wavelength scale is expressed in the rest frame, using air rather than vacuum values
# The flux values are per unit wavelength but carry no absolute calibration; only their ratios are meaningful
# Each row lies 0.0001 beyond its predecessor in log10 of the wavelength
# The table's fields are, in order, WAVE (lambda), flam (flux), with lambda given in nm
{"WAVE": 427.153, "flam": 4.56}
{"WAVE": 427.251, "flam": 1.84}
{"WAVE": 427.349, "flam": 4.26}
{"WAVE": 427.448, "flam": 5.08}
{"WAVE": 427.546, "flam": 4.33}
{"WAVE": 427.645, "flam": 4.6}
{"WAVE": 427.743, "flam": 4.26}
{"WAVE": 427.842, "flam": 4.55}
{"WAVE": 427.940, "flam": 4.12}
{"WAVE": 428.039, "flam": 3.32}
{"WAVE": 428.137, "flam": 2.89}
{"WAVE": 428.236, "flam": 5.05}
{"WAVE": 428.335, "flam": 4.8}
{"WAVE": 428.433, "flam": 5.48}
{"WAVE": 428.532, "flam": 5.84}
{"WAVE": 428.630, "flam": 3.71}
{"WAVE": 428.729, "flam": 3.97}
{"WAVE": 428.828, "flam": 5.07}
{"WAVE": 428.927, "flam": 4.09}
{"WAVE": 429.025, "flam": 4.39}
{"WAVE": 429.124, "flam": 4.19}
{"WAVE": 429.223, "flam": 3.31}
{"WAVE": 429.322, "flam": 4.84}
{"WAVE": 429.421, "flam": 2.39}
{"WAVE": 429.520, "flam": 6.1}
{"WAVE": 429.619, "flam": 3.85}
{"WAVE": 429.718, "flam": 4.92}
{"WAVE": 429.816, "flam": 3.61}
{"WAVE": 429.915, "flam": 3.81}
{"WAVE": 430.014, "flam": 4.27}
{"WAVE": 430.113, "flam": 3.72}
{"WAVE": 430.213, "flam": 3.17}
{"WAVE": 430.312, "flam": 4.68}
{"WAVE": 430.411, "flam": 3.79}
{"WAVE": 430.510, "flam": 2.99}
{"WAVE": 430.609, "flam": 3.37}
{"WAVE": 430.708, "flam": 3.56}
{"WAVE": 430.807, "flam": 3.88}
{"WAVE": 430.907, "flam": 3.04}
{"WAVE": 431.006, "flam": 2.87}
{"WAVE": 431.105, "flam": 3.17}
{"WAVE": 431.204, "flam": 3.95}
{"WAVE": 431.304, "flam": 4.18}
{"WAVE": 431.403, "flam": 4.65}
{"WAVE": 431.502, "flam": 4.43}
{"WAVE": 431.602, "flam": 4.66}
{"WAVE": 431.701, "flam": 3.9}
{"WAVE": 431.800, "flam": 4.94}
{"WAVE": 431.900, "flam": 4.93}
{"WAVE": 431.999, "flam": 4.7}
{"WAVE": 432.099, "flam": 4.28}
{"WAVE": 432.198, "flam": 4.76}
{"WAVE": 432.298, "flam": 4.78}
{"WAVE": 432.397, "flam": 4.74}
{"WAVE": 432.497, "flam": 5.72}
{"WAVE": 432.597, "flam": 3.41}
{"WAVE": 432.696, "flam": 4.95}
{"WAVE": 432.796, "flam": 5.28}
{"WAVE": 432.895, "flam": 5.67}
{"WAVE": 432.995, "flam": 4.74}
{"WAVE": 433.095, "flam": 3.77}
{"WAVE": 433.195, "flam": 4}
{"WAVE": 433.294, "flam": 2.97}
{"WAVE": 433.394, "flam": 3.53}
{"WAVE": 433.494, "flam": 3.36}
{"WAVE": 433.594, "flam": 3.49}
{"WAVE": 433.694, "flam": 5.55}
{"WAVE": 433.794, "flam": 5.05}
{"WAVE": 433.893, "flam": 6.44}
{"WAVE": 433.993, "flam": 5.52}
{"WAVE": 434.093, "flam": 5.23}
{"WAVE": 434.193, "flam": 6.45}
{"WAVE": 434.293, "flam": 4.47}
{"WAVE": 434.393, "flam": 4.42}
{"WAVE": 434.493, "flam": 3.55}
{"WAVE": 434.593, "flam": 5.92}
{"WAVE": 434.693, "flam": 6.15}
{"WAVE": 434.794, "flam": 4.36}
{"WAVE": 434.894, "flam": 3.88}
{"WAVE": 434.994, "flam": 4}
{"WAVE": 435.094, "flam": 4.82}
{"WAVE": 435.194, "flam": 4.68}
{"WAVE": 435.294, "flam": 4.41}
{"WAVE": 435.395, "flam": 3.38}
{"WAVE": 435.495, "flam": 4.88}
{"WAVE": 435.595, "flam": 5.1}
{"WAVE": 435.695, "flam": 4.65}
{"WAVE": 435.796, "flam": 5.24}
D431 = 0.28 nm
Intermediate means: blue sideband 4.43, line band 4.11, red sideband 4.6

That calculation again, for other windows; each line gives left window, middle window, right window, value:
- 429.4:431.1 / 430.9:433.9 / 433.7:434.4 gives 0.211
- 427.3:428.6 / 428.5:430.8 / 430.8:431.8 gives 0.086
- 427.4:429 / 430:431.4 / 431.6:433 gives 0.304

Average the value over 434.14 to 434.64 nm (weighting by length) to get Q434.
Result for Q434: 4.96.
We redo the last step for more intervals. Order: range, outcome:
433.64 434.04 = 5.63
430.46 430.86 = 3.45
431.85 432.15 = 4.64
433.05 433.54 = 3.53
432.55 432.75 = 4.22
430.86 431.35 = 3.44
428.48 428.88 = 4.64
